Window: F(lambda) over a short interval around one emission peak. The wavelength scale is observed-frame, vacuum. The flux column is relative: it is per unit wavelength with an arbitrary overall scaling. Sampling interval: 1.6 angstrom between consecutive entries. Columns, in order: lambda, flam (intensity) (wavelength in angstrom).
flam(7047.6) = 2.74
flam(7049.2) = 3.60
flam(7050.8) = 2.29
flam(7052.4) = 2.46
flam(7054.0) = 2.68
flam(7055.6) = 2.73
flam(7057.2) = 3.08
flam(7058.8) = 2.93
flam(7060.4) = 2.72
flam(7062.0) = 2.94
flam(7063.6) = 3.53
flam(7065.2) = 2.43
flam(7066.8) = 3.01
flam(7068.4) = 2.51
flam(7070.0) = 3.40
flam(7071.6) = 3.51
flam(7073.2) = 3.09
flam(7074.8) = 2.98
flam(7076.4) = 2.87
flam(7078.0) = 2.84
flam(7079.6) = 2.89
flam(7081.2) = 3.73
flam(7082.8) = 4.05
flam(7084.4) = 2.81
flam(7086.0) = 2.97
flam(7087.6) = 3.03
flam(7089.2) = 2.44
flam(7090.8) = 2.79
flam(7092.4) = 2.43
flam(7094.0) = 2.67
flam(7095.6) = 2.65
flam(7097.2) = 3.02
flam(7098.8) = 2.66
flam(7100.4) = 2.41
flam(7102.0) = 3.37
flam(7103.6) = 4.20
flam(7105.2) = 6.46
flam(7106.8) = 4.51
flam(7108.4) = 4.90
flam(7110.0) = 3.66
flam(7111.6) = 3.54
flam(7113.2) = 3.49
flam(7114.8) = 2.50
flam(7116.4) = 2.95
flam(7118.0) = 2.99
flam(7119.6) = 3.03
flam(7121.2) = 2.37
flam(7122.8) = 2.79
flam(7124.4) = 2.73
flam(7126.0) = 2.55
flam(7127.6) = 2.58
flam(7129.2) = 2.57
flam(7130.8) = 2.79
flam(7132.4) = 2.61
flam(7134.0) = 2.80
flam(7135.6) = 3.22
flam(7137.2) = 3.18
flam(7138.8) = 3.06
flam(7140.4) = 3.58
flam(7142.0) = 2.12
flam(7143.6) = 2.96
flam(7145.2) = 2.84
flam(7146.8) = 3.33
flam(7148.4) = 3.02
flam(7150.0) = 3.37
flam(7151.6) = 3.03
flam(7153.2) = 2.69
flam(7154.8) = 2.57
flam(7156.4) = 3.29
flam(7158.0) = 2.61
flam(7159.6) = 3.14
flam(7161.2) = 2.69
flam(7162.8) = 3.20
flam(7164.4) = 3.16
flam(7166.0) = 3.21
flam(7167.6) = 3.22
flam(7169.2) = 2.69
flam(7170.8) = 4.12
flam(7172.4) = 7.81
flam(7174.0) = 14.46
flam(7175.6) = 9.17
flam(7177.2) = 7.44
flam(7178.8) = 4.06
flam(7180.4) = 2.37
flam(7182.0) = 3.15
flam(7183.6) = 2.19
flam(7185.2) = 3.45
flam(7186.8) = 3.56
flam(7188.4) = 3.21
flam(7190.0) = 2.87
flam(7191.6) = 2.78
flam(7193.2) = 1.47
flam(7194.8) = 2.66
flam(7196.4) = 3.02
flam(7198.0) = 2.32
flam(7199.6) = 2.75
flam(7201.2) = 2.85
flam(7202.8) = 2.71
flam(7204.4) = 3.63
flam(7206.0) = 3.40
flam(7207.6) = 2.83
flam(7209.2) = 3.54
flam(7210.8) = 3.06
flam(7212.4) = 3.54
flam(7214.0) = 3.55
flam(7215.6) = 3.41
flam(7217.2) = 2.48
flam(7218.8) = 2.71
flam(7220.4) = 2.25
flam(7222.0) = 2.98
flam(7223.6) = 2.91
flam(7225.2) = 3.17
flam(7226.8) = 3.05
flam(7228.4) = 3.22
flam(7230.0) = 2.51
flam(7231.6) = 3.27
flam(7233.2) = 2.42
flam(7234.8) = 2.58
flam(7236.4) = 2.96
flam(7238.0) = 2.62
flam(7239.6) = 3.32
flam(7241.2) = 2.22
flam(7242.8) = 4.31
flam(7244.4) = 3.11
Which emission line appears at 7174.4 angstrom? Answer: [O III] 5007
